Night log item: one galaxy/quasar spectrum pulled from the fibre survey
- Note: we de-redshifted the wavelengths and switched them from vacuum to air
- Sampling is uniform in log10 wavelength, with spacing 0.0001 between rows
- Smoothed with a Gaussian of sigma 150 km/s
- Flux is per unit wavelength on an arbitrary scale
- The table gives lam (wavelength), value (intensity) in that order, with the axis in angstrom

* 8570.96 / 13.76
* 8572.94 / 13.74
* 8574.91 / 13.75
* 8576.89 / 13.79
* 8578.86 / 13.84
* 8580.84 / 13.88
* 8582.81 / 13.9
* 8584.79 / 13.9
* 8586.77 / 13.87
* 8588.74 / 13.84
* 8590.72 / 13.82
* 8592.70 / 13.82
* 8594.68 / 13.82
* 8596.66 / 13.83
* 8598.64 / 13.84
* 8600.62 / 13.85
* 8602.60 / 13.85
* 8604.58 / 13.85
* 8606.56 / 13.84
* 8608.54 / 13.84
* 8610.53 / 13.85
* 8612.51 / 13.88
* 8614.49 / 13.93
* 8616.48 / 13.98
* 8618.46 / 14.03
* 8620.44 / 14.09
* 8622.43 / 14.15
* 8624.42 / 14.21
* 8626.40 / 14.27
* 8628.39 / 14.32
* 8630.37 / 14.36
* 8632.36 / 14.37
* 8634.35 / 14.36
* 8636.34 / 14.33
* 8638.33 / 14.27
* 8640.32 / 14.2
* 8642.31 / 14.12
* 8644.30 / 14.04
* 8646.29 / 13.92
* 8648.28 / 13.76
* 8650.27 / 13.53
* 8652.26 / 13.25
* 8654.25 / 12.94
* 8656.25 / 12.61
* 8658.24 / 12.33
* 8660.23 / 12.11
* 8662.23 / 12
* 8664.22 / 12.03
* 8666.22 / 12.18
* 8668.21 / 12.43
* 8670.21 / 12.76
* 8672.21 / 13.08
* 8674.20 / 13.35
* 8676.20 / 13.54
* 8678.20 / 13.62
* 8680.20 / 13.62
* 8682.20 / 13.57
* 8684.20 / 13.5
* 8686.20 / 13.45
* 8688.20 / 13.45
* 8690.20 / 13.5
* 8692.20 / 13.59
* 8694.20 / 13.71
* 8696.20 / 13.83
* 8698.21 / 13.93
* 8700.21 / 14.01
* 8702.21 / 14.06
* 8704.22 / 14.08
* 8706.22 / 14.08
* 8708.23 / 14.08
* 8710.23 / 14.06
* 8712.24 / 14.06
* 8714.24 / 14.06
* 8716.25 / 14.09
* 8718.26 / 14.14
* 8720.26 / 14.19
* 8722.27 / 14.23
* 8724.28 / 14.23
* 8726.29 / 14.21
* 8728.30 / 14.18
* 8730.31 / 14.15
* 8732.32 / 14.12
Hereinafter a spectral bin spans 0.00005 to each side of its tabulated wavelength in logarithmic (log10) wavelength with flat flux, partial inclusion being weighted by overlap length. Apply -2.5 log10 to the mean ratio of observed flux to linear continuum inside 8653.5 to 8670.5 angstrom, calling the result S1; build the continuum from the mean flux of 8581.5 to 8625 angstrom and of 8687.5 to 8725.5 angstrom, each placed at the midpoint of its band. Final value 0.13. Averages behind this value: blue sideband 13.9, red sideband 14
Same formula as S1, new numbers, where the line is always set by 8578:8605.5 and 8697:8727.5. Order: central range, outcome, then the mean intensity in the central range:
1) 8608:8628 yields -0.01 mag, 14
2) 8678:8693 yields 0.04 mag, 13.5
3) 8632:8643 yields -0.02 mag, 14.3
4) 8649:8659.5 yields 0.08 mag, 12.9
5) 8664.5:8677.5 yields 0.09 mag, 12.9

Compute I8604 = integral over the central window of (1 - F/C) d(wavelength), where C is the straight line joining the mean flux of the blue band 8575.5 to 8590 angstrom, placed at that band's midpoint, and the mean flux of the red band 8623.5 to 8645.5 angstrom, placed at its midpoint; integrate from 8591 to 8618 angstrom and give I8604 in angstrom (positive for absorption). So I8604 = 0.31 angstrom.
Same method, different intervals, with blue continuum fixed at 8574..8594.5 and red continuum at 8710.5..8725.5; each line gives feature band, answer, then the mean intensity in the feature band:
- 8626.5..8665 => 1.19 angstrom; 13.5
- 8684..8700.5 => 0.50 angstrom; 13.7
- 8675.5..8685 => 0.33 angstrom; 13.6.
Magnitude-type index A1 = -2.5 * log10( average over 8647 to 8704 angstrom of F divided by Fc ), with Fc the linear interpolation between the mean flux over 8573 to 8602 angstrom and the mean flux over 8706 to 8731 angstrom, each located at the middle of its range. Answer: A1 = 0.065 mag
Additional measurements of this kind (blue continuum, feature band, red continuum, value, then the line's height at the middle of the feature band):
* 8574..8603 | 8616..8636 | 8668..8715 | -0.04 mag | 13.8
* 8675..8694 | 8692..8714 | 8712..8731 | -0.01 mag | 13.9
